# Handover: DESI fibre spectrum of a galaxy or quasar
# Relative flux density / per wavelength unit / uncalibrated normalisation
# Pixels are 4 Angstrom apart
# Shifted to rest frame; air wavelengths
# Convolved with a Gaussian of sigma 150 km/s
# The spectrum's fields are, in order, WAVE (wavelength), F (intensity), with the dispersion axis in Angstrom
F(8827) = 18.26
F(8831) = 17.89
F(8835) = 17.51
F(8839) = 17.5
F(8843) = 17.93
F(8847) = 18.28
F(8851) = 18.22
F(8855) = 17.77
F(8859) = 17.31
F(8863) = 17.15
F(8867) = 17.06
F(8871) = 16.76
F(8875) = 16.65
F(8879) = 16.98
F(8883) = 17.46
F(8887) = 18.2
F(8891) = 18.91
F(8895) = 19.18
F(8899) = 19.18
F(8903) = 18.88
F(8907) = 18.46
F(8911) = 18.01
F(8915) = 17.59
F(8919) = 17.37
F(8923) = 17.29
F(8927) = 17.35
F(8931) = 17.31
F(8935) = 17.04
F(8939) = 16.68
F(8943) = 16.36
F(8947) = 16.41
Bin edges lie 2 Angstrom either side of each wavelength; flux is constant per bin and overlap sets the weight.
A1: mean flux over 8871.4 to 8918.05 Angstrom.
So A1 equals 18.1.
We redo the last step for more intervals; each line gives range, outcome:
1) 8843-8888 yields 17.4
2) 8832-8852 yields 17.9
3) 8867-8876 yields 16.8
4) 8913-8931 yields 17.4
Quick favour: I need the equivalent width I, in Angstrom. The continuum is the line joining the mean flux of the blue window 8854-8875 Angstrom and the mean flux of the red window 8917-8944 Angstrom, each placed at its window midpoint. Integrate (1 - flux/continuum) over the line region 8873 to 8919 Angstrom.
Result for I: -2.7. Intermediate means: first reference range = 17.1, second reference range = 17.1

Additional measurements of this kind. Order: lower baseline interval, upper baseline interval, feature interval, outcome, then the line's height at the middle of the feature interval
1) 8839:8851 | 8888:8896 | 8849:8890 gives 2.4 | 18.5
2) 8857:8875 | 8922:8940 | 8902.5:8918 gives -0.9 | 17.1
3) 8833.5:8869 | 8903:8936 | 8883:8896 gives -0.7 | 17.6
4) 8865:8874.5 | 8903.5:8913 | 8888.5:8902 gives -0.9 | 17.8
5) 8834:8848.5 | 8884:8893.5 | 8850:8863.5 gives 0.3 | 18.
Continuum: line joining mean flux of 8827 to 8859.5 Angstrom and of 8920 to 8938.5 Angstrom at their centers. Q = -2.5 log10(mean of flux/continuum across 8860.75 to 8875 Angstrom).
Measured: 0.05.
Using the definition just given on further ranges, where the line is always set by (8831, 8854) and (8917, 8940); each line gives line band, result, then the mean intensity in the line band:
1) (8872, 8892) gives 0.00 mag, 17.5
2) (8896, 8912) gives -0.08 mag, 18.7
